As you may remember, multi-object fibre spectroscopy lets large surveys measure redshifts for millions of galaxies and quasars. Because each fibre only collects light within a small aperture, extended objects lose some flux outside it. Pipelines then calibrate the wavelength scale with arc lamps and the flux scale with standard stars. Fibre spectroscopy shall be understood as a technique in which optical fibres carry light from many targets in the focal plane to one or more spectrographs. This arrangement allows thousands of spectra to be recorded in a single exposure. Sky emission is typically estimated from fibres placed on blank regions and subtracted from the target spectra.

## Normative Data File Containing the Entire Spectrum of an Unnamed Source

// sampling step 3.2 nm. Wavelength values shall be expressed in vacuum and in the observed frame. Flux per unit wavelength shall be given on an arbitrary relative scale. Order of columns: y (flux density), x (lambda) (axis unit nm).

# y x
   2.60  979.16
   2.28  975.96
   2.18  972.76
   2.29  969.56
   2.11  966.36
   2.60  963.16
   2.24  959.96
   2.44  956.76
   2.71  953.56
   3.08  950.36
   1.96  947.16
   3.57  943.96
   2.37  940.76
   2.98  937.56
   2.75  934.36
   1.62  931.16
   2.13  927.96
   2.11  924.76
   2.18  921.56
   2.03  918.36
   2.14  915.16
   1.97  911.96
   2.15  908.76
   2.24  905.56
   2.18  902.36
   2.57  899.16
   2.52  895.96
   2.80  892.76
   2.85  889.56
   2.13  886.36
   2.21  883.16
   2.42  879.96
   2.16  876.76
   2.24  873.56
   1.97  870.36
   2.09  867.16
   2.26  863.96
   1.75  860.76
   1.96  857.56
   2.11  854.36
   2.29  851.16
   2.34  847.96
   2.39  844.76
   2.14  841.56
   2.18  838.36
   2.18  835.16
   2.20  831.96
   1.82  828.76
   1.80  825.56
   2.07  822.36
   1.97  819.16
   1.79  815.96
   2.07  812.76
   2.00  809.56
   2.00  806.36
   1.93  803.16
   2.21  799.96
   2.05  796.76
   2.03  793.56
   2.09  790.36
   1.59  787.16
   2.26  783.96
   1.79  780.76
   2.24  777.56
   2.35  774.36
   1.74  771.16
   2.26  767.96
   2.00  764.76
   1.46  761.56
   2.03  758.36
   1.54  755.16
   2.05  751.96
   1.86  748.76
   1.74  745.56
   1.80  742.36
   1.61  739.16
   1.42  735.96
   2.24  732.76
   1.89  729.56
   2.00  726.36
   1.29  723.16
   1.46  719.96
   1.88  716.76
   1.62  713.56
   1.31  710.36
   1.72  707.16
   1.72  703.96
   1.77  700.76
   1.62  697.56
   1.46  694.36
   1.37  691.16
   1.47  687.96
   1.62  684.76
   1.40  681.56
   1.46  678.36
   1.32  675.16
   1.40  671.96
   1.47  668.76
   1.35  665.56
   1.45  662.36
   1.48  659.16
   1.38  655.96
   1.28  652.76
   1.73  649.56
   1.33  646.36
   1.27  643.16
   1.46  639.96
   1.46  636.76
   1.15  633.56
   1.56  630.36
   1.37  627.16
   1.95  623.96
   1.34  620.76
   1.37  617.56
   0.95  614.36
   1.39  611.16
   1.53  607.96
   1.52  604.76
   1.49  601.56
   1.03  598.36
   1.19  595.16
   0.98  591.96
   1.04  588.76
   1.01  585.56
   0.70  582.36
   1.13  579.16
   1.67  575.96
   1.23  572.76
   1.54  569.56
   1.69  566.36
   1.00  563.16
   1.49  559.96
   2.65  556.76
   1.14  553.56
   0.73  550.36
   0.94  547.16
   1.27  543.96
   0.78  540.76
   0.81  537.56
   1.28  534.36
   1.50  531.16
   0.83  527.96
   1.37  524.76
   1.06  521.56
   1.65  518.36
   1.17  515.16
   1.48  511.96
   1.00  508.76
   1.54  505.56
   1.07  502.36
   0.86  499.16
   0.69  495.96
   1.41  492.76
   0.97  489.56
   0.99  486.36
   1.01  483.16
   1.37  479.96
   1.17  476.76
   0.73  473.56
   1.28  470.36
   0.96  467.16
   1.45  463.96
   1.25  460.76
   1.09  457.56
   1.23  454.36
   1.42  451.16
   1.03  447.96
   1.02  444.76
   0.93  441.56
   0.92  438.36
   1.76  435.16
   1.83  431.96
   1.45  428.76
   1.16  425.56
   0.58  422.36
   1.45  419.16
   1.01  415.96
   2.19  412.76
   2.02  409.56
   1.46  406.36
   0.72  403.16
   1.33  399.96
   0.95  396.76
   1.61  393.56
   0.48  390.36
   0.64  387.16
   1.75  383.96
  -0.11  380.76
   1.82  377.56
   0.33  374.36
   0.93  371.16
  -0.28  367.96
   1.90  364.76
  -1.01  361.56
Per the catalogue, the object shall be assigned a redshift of 0.549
